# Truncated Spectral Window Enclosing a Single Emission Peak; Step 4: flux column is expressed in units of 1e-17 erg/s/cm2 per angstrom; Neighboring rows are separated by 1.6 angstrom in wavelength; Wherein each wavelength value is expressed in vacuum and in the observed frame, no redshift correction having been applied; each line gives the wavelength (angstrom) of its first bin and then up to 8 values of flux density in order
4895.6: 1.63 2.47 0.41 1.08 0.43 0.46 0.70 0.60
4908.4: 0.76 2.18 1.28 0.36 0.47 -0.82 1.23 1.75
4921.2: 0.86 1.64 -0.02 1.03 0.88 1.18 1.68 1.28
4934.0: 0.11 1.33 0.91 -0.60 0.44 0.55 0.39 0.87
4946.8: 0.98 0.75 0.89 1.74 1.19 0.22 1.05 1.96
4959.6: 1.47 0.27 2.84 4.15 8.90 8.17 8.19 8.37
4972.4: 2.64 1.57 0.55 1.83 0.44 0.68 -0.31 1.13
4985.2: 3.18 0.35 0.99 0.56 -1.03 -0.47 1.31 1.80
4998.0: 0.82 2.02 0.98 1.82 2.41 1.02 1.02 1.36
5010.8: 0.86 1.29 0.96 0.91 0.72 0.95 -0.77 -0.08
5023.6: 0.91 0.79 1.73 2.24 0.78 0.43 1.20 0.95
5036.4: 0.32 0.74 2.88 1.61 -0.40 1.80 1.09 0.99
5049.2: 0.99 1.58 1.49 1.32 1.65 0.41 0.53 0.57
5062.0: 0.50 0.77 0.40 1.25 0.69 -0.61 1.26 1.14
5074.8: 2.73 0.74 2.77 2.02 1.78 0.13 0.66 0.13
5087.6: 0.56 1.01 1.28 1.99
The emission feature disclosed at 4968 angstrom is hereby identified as [O II] 3727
